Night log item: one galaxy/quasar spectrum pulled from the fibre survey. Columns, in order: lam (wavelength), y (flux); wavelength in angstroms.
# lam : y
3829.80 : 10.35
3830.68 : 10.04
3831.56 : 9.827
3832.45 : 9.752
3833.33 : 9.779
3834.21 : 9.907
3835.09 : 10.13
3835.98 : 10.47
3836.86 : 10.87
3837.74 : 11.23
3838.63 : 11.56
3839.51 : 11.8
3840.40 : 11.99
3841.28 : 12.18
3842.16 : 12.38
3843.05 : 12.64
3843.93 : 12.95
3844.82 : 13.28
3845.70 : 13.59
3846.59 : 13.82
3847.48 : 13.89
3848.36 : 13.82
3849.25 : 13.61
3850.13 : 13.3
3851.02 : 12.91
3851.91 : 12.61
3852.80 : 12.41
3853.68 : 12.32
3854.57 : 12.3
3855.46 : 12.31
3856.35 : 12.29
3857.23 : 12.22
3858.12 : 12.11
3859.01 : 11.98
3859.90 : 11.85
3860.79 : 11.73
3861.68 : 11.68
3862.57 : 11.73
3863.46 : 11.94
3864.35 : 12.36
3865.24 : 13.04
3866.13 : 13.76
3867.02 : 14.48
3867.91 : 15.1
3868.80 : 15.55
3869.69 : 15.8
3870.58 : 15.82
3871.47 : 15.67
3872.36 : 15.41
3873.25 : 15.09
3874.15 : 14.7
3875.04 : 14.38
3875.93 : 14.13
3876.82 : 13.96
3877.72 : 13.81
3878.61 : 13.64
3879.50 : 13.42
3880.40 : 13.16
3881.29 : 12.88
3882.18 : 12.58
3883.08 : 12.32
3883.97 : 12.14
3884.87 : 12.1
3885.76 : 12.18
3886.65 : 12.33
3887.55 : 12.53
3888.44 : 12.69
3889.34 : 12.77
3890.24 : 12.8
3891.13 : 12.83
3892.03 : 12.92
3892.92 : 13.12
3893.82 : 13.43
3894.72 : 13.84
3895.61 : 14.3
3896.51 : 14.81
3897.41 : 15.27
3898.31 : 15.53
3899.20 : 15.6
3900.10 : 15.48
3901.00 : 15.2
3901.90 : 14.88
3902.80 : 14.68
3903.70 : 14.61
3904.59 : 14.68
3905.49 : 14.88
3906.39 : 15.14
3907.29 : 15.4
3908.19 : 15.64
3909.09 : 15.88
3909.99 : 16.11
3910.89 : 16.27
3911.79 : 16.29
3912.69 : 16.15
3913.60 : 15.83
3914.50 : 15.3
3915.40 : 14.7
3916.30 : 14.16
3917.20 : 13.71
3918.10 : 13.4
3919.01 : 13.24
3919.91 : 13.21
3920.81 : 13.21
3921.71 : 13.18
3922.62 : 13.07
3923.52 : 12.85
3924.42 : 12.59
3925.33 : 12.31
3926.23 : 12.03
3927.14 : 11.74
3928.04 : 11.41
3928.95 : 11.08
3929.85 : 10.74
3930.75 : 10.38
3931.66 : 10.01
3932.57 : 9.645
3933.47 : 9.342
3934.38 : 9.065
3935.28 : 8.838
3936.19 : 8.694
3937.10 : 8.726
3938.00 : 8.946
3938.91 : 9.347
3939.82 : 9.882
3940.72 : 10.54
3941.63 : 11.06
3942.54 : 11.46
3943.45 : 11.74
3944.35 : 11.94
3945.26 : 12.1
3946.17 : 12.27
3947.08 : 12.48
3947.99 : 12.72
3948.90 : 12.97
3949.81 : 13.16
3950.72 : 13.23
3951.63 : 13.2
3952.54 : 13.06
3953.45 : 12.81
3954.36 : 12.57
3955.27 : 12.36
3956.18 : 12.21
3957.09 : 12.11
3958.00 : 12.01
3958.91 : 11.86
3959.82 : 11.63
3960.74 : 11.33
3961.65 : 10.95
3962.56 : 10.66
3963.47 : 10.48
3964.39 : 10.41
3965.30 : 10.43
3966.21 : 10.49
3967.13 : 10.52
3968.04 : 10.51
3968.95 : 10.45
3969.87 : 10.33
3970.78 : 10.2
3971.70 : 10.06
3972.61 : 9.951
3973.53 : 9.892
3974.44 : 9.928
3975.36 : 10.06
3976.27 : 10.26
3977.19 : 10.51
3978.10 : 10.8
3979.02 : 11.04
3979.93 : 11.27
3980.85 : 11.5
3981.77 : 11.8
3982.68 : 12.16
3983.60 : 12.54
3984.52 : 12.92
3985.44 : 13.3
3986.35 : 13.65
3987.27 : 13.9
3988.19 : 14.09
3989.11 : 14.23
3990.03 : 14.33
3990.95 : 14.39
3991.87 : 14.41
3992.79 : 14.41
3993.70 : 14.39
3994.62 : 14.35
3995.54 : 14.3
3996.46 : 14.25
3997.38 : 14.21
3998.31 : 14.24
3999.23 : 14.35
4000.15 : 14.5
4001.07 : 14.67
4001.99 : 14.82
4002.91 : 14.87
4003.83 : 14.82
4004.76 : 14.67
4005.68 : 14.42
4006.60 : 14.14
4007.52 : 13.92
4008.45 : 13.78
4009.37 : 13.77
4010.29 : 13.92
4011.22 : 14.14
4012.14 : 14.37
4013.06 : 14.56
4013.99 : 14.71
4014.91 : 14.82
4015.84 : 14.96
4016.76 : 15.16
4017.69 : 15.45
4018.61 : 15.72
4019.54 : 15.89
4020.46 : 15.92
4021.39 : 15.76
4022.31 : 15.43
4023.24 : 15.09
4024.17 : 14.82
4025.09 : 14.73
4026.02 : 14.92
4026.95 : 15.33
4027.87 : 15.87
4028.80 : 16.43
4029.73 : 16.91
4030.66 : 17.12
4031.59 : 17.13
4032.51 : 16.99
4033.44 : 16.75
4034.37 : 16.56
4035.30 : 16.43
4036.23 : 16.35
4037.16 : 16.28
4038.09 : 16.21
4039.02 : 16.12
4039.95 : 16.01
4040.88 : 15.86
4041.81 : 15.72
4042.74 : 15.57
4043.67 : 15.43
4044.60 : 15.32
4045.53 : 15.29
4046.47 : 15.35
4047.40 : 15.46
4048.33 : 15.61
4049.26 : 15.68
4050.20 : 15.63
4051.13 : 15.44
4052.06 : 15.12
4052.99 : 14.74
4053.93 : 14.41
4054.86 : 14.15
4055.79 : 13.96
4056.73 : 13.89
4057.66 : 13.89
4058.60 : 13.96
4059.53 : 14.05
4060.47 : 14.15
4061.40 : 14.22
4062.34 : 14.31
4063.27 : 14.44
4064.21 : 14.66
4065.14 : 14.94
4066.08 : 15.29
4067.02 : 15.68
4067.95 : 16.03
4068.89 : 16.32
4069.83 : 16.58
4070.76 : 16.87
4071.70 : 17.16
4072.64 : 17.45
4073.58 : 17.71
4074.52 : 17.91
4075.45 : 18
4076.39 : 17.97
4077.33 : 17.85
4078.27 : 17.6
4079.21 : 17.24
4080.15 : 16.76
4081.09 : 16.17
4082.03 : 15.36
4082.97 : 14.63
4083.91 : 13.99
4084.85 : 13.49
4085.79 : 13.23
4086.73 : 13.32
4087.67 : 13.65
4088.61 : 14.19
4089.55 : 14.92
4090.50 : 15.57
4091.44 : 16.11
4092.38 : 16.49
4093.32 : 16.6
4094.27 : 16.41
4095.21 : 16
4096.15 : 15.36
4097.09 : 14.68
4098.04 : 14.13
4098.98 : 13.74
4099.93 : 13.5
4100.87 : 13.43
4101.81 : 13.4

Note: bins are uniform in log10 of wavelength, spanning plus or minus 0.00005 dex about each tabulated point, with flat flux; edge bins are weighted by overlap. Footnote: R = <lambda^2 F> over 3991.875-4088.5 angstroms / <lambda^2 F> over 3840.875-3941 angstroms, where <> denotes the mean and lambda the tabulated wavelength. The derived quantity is 1.26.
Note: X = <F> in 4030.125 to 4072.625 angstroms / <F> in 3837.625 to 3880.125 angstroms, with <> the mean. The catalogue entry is 1.2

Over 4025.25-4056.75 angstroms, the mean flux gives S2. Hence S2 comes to 15.7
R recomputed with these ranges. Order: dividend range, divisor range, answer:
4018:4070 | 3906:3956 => 1.31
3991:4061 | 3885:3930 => 1.15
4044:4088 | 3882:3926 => 1.19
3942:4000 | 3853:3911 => 0.93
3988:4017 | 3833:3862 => 1.28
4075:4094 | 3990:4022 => 1.11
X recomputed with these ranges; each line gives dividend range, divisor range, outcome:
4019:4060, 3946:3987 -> 1.35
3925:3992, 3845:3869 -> 0.89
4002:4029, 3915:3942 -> 1.31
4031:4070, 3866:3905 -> 1.10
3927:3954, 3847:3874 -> 0.83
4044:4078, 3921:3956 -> 1.36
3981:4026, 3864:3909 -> 1.02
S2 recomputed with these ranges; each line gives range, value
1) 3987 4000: 14.3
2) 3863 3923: 14.2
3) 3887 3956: 12.9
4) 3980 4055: 14.9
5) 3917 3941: 11.1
